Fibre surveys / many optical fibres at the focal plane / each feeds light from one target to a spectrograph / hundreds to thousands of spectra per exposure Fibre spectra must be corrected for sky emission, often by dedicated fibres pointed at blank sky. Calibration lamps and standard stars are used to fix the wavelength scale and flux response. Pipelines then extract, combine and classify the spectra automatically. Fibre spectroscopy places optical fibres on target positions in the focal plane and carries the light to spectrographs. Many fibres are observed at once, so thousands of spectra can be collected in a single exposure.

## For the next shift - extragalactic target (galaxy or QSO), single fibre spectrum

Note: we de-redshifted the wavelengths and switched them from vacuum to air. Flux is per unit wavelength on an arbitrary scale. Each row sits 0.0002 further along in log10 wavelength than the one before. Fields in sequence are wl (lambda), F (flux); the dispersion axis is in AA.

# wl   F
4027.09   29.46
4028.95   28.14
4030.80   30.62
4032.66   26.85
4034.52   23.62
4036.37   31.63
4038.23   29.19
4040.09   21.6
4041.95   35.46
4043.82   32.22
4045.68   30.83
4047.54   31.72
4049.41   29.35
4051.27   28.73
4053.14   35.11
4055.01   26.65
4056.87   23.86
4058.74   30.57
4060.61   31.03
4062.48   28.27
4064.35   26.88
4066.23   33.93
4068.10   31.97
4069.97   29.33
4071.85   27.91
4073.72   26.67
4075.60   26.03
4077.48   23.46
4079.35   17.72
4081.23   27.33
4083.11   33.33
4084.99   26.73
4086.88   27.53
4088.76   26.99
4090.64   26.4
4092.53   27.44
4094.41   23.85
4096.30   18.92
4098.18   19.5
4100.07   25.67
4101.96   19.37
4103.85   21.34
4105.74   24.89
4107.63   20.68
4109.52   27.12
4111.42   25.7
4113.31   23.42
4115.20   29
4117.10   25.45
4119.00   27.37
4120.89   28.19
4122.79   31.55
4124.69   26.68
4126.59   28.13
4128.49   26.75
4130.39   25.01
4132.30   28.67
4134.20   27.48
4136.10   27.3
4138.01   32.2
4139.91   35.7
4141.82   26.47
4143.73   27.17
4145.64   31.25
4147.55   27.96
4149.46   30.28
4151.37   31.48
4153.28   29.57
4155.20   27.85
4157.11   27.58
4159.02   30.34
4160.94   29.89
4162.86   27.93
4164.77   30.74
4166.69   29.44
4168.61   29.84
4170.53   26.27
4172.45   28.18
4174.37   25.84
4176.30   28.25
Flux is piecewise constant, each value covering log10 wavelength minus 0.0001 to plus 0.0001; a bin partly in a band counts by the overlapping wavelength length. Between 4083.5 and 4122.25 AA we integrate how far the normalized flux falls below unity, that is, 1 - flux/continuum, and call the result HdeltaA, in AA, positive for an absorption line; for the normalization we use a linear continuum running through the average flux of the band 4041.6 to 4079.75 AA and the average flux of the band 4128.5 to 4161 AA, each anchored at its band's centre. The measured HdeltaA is 5.43 AA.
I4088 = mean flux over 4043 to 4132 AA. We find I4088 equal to 26.9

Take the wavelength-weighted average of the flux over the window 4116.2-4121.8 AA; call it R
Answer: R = 27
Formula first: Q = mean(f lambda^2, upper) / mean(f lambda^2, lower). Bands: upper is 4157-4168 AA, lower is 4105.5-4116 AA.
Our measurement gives 1.2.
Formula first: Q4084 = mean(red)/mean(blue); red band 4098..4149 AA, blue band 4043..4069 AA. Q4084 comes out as 0.89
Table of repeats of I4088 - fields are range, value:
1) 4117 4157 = 28.7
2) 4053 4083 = 27.9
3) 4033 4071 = 29.6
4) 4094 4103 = 21.3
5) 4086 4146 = 26.3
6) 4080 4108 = 24.7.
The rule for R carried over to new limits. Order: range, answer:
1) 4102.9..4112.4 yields 23.9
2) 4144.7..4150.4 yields 29.8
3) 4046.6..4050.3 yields 30.5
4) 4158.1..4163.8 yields 29.3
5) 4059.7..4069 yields 30.4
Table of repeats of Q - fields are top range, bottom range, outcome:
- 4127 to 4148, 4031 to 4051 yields 1.03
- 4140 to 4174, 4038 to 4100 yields 1.10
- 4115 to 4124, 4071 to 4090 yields 1.09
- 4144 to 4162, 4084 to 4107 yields 1.26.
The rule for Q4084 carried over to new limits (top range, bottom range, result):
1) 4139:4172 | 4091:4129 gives 1.17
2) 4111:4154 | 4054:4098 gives 1.05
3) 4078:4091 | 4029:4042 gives 0.95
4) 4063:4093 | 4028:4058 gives 0.94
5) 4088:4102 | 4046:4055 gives 0.77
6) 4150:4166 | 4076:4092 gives 1.12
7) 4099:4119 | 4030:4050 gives 0.83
